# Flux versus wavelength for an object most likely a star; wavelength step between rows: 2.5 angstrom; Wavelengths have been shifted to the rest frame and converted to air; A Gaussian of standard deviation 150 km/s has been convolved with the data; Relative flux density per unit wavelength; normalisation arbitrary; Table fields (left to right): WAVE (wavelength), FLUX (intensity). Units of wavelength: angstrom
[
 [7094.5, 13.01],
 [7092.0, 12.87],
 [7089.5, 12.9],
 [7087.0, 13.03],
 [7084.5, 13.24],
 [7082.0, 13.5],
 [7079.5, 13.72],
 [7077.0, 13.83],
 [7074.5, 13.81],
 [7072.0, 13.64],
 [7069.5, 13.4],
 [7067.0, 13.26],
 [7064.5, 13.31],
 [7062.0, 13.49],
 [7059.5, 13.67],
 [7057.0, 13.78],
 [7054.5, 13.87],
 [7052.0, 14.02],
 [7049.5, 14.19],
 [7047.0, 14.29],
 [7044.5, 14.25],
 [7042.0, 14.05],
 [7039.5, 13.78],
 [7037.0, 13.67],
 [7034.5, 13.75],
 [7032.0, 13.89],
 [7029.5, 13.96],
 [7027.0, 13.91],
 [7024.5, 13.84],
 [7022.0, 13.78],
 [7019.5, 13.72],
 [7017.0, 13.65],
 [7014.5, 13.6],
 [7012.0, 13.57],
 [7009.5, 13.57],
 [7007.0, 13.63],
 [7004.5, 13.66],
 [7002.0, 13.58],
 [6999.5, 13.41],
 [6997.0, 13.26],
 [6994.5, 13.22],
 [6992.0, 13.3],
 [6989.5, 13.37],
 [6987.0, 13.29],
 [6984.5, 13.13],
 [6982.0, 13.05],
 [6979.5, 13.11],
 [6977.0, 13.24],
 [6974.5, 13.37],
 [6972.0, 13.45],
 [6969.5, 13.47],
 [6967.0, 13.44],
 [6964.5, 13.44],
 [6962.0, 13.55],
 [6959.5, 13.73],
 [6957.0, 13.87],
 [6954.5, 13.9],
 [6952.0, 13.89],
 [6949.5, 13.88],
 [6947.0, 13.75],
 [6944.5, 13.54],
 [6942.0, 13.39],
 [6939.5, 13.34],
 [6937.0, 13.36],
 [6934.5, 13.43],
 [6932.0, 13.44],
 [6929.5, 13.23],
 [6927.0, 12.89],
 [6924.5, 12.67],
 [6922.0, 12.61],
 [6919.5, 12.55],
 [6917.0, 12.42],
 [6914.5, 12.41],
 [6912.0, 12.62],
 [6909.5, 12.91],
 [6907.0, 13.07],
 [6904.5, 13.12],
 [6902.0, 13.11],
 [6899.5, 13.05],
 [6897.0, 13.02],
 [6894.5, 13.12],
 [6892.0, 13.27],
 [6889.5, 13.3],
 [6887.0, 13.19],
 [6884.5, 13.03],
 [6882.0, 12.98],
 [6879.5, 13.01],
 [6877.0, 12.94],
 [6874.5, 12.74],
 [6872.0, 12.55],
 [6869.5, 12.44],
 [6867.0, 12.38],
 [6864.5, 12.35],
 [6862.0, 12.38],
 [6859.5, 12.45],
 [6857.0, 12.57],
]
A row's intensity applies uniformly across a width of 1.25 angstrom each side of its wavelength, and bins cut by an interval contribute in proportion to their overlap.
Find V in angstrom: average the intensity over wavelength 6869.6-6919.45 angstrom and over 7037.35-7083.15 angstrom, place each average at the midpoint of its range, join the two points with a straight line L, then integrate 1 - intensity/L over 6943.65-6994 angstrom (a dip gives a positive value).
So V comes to -0.7 angstrom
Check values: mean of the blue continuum 12.9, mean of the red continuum 13.8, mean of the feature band 13.5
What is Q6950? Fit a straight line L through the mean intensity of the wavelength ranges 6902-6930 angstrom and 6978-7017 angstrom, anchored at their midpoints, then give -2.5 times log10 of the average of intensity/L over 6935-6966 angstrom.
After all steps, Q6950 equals -0.048 mag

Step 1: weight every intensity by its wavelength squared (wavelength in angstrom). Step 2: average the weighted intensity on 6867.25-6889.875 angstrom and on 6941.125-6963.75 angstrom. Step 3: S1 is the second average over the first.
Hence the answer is 1.09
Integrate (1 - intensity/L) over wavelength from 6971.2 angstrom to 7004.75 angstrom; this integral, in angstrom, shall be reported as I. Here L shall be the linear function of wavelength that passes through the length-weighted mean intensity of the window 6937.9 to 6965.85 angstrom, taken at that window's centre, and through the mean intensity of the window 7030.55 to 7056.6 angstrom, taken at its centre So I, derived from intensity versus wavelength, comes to 1.16 angstrom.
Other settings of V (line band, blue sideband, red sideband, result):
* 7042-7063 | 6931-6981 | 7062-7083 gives -0.6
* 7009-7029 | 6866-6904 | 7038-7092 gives -0.4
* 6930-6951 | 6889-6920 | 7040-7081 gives -0.6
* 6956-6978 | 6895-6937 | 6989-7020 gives -0.4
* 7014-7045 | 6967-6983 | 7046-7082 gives -0.6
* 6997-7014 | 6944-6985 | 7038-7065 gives 0.2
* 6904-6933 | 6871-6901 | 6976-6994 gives 0.6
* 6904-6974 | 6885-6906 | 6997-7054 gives 0.5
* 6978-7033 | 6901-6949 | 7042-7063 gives 0.4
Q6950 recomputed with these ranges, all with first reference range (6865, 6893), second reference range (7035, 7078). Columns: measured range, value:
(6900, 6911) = 0.00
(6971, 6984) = 0.01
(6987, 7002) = 0.01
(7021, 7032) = -0.02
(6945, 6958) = -0.05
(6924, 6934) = 0.00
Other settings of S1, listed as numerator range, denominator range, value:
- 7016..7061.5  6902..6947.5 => 1.10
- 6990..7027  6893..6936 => 1.08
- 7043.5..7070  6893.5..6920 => 1.12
